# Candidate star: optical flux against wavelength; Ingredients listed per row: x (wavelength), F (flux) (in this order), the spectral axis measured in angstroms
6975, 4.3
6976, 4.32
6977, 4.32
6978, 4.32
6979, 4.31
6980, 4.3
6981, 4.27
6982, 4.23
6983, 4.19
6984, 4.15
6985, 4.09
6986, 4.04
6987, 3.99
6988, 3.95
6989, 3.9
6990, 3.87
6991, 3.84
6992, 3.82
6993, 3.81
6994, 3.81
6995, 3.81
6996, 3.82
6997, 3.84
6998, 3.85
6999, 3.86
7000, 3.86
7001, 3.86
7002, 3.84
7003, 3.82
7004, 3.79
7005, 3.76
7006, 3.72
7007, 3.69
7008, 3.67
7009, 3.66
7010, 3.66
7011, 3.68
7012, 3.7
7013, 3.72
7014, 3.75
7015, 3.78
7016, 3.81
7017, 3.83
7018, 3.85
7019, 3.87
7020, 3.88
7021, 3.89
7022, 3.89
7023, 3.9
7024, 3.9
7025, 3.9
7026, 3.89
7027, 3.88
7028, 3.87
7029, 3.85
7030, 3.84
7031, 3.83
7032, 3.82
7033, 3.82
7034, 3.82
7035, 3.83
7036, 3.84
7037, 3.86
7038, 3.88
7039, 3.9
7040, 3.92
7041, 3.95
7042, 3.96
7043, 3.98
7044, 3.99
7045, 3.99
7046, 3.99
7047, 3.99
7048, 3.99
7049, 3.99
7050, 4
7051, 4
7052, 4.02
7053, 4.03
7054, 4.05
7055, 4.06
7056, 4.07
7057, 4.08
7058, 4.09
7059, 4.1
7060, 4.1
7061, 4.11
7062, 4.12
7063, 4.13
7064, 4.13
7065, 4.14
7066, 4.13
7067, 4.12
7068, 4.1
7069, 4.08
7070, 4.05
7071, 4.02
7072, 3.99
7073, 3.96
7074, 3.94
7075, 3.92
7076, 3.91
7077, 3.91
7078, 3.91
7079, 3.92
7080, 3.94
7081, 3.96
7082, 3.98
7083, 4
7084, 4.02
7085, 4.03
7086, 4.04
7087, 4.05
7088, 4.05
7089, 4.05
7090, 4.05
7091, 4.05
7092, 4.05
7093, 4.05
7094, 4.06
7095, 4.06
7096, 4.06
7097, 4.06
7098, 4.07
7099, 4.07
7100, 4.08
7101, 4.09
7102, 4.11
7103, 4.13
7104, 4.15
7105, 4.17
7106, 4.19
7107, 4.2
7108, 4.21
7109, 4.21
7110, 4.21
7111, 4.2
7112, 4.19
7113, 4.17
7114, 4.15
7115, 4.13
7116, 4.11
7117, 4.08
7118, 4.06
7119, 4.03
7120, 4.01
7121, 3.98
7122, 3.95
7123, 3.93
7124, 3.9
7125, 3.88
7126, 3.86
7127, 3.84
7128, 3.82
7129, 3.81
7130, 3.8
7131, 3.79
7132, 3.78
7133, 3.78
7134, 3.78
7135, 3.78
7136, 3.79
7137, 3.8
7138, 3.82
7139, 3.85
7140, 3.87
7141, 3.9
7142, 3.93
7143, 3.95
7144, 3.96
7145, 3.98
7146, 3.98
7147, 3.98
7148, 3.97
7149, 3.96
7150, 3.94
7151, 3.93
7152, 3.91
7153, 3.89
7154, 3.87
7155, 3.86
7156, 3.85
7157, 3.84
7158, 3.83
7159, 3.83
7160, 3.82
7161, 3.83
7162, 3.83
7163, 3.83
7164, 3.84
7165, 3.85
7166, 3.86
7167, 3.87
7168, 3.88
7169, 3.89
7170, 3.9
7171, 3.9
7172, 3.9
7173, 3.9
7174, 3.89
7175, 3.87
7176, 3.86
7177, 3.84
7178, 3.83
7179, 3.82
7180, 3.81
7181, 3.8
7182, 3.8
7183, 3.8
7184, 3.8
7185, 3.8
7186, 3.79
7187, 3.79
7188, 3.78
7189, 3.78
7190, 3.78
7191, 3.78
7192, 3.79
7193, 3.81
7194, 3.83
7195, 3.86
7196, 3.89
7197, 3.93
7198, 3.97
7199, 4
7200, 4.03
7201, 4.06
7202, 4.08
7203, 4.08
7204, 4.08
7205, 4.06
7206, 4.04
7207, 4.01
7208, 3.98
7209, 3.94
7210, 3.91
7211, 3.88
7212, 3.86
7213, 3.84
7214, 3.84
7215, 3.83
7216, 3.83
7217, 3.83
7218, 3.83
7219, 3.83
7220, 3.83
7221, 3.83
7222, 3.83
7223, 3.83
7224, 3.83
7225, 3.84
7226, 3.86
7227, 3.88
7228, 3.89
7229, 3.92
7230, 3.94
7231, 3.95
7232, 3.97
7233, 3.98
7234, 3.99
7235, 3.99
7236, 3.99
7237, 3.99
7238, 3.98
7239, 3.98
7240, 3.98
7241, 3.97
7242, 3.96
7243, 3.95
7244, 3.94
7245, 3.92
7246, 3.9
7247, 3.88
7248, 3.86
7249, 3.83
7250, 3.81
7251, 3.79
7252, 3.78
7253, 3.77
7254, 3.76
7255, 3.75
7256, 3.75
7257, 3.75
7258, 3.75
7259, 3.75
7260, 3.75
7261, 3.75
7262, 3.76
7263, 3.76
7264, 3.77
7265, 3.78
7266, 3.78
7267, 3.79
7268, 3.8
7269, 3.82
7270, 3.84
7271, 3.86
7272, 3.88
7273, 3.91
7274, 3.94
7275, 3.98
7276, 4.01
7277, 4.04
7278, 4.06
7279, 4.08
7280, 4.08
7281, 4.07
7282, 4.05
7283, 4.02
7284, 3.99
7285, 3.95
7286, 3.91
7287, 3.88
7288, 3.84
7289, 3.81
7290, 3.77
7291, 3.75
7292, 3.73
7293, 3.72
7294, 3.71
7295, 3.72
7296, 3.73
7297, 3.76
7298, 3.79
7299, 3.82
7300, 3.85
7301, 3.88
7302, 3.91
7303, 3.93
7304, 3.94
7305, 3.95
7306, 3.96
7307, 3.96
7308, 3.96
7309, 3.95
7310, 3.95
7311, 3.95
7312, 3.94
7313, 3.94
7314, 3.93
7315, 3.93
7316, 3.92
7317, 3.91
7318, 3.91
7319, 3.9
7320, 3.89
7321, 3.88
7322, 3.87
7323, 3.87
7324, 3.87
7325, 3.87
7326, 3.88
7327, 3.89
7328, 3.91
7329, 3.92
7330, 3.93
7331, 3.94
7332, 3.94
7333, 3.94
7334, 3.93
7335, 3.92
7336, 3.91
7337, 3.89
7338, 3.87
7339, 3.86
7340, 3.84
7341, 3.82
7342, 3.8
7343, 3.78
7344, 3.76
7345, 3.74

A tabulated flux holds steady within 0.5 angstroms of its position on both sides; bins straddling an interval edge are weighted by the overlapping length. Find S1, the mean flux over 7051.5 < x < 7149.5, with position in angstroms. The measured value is 4.01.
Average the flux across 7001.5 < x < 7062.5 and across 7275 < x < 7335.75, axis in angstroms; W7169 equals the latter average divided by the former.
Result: 1.00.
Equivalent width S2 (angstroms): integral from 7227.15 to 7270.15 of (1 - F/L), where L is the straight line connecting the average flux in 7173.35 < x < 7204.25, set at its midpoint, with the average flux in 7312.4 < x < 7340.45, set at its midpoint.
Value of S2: 0.3 angstroms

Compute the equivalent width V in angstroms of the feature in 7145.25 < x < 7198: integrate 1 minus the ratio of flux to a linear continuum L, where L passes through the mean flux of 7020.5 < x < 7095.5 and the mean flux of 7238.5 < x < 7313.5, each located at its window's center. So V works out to 0.9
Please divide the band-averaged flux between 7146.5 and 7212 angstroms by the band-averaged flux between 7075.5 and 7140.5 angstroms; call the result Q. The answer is 0.97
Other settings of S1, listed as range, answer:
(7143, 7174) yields 3.89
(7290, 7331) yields 3.88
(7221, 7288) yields 3.89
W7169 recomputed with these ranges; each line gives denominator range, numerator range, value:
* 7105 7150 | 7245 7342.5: 0.98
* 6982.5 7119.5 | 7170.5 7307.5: 0.98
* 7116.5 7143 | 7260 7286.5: 1.01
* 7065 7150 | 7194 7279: 0.97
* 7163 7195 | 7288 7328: 1.01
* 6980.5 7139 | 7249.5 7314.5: 0.98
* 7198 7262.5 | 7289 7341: 1.00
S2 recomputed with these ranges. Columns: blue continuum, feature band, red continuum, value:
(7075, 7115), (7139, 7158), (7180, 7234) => 0.3 angstroms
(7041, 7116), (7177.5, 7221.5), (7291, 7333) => 1.0 angstroms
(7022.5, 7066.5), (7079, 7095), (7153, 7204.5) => -0.3 angstroms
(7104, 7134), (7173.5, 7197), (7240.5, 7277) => 0.7 angstroms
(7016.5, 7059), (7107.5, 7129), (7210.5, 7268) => -0.8 angstroms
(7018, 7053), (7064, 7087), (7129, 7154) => -0.6 angstroms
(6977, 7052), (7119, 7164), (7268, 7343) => 0.3 angstroms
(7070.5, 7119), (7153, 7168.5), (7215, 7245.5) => 0.5 angstroms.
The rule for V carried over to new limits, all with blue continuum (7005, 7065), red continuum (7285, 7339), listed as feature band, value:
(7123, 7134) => 0.2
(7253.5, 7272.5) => 0.5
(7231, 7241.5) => -0.3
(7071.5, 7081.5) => -0.1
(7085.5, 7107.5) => -1.0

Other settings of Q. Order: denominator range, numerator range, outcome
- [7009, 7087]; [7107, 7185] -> 0.99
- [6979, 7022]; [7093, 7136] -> 1.04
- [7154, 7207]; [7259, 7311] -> 1.00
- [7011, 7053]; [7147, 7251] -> 1.00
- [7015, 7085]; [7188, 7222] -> 0.99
